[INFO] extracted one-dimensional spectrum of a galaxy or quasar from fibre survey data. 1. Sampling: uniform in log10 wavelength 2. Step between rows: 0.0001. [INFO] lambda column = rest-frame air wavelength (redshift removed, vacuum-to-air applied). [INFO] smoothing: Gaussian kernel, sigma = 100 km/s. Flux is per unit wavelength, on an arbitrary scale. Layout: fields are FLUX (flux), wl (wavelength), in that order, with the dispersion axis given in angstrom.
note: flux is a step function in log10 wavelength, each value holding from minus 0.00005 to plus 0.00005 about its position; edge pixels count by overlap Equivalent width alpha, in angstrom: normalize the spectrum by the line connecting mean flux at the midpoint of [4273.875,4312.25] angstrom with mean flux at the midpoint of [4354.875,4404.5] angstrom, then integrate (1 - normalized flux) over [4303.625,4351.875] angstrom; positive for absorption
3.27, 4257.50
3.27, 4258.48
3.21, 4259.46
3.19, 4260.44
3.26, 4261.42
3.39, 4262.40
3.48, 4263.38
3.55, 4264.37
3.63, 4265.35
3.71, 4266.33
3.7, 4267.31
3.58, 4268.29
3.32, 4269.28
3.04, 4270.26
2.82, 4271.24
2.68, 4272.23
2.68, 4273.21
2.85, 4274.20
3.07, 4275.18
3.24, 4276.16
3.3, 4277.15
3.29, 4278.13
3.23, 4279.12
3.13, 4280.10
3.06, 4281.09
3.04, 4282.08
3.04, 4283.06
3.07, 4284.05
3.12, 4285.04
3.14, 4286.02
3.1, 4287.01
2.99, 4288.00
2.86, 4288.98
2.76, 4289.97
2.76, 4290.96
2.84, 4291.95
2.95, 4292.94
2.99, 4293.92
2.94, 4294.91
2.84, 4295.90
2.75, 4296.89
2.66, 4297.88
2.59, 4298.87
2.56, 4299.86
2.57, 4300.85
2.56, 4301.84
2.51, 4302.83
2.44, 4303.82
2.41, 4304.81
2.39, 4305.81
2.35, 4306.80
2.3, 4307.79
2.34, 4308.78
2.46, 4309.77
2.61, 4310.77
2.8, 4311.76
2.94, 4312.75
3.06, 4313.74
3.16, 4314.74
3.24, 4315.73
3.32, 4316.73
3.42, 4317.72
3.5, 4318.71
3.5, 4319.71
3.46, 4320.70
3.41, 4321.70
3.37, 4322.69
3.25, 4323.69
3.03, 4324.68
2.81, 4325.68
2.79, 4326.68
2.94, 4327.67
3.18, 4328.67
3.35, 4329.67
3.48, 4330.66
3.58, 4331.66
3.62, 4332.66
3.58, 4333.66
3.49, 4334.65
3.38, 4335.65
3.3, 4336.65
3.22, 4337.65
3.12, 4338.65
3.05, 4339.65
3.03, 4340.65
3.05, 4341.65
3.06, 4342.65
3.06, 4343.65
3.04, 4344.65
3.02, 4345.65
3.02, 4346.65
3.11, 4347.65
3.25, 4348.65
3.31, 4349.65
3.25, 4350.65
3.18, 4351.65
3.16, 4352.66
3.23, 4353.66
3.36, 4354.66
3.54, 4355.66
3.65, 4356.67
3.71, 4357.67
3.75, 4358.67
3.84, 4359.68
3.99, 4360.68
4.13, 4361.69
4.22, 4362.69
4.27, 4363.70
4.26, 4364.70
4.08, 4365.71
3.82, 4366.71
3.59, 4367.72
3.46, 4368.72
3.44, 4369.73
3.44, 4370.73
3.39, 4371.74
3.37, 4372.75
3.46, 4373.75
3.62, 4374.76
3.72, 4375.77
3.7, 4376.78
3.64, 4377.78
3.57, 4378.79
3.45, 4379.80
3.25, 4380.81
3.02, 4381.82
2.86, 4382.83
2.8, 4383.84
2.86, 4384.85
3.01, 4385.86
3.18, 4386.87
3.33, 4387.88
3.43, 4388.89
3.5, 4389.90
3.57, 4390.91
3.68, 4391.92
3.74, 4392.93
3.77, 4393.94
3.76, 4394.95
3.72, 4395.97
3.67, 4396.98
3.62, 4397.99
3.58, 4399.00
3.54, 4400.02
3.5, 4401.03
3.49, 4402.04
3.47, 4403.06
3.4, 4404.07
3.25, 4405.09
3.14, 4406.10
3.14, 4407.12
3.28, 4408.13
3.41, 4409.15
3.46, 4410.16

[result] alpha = 0.5 angstrom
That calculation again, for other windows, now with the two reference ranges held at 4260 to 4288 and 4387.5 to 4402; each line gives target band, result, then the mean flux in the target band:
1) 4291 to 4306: 2.8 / 2.67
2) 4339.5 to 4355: 1.4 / 3.14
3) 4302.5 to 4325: 2.7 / 2.93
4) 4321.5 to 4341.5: 0.9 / 3.24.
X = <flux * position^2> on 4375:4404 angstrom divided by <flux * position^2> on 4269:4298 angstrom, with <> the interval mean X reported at 1.2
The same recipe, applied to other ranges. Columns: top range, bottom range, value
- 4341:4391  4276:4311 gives 1.27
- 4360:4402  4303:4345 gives 1.19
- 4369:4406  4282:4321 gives 1.25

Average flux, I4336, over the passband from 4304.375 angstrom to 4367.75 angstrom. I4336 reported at 3.27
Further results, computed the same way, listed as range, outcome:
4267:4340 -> 3.02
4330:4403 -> 3.46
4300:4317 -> 2.66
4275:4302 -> 2.95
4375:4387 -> 3.26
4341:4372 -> 3.51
